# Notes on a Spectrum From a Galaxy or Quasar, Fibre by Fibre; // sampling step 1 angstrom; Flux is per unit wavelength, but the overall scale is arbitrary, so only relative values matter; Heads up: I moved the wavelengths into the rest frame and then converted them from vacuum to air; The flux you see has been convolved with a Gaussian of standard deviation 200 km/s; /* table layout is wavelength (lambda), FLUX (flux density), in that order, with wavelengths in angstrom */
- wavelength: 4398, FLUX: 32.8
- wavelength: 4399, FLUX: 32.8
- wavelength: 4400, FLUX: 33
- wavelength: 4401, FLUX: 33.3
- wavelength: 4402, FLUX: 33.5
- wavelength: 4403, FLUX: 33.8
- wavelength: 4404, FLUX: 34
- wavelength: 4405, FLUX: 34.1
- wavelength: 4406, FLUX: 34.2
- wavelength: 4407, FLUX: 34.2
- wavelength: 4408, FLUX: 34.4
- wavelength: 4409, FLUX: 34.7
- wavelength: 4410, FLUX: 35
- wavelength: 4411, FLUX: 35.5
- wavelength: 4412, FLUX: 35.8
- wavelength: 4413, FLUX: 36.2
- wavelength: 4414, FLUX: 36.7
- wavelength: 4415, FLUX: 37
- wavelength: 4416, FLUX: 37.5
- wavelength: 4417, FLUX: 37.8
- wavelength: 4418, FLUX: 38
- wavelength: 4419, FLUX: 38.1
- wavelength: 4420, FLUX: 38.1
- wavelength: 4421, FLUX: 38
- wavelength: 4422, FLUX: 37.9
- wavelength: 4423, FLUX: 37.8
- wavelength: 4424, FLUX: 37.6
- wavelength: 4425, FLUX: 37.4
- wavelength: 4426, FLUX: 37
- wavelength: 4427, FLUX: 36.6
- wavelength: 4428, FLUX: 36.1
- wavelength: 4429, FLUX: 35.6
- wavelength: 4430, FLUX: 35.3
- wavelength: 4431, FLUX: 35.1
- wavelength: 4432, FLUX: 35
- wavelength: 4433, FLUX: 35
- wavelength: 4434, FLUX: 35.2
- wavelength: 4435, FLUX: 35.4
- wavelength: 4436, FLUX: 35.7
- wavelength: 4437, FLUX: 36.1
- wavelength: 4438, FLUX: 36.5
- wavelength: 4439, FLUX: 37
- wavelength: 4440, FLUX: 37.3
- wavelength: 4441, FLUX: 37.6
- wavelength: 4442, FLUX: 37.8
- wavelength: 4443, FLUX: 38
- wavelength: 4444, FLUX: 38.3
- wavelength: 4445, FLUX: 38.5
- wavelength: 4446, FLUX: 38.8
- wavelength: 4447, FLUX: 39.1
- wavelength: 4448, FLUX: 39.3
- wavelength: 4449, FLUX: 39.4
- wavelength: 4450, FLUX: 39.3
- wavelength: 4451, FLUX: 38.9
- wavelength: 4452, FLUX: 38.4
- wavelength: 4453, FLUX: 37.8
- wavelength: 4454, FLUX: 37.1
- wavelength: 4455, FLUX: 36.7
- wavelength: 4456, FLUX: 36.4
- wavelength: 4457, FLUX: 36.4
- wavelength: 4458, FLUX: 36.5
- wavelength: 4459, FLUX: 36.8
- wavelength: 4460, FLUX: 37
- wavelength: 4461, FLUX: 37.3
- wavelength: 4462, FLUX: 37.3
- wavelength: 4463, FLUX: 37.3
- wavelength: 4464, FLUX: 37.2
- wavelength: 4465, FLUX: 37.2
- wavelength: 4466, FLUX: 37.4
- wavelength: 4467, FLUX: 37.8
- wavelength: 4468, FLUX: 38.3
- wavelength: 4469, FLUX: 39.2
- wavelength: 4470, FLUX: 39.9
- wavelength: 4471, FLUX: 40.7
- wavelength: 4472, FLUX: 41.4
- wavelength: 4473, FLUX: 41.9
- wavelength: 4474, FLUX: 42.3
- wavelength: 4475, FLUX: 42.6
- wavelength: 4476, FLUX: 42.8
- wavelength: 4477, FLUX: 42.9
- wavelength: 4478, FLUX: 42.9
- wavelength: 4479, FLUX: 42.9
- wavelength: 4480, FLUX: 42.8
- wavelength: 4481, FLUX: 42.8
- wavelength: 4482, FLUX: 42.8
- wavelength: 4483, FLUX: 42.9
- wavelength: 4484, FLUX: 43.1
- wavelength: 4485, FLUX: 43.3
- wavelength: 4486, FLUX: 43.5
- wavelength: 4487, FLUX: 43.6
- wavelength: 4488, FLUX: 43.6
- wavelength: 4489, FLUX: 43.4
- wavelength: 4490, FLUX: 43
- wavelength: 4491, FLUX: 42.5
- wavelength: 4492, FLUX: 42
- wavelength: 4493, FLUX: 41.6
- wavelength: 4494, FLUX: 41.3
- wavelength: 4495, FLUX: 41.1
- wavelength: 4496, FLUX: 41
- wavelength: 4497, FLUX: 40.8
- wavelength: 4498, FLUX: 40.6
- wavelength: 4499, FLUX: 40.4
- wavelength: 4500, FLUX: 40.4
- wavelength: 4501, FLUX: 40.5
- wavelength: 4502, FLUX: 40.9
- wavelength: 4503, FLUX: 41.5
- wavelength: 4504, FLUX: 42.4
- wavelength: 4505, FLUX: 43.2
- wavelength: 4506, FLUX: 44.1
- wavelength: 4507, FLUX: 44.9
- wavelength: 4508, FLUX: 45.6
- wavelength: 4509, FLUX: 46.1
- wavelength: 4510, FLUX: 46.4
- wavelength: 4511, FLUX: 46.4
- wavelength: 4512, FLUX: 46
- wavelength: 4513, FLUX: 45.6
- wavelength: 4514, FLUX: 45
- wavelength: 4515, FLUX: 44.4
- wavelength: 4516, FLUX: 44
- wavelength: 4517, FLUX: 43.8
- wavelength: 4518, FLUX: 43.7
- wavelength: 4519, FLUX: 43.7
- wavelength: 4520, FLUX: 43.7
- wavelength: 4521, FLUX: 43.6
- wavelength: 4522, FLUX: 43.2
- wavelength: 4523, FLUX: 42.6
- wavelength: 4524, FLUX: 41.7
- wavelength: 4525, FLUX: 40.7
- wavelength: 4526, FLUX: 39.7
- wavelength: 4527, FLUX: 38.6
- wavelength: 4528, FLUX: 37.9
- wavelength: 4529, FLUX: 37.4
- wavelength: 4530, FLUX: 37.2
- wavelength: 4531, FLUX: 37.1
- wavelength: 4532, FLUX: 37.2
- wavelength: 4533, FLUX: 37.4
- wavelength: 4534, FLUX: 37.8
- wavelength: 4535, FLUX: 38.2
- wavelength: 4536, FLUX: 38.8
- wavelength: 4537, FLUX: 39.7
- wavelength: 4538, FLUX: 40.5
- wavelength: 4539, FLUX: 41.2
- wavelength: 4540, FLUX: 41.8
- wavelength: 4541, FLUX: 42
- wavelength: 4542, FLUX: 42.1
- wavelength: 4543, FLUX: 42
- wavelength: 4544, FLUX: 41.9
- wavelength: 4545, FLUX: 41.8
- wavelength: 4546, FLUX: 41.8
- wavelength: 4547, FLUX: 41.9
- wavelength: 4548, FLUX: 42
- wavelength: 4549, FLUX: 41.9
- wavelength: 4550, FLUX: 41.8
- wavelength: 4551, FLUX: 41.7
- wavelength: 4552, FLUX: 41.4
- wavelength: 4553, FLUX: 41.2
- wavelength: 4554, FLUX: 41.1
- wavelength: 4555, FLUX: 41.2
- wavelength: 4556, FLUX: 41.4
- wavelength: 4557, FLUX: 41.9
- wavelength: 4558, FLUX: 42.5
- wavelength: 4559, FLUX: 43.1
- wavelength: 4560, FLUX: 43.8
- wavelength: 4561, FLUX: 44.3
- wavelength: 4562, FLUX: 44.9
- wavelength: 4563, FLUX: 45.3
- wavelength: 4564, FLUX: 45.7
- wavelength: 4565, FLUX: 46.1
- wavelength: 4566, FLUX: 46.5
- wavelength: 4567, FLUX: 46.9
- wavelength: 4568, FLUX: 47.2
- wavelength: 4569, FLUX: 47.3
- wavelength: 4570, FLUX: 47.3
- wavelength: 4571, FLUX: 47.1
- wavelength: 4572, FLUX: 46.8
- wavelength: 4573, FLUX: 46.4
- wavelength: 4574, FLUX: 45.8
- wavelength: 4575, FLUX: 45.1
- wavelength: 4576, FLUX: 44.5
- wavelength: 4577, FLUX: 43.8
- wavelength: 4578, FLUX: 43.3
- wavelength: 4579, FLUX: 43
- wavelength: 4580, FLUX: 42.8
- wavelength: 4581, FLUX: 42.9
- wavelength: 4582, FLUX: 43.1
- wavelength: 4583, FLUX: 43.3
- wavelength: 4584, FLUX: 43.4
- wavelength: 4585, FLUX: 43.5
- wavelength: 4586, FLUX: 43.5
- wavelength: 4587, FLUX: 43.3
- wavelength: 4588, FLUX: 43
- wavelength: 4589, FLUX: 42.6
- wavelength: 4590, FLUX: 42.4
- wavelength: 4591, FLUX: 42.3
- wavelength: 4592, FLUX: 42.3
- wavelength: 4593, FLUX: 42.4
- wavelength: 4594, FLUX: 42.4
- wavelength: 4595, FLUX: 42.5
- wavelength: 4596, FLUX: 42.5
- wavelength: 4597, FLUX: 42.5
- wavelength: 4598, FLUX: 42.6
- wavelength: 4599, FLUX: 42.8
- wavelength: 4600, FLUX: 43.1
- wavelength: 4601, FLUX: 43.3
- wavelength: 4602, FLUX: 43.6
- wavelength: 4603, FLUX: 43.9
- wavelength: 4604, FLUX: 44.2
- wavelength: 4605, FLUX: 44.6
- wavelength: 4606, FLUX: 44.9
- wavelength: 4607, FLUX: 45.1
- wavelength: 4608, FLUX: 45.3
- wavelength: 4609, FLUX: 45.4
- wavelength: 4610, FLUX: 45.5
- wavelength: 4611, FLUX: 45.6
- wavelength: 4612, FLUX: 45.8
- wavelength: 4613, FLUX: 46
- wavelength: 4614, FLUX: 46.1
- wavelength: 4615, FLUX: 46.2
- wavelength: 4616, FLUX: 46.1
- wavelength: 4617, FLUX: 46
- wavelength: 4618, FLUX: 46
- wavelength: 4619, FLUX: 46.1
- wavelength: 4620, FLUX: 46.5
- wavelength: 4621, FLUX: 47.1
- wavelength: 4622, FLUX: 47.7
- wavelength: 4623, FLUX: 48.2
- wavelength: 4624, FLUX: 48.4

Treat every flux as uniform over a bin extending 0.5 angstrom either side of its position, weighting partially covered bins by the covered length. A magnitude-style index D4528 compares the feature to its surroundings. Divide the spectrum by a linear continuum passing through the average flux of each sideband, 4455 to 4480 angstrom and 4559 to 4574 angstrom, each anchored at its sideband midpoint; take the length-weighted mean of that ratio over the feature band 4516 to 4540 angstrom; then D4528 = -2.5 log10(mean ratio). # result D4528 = 0.08 mag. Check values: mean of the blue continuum 39.3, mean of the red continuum 46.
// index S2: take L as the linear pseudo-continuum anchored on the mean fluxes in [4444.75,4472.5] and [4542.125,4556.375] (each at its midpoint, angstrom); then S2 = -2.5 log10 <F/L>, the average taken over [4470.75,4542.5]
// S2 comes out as -0.055 mag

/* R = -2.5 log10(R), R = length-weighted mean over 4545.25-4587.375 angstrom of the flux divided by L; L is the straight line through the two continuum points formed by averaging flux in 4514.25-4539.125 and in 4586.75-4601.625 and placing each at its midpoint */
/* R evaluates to -0.05 mag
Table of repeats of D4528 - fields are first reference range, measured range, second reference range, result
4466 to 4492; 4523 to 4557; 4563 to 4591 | 0.09 mag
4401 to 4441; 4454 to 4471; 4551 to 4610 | 0.02 mag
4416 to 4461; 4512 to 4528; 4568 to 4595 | -0.05 mag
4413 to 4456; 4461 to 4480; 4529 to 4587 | -0.03 mag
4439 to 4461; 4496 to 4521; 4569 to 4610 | -0.08 mag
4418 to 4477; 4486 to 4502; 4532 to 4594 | -0.05 mag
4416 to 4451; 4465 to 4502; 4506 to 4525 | 0.00 mag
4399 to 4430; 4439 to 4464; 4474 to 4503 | 0.04 mag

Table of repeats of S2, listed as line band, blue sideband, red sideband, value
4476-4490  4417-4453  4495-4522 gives -0.05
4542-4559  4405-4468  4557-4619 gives 0.02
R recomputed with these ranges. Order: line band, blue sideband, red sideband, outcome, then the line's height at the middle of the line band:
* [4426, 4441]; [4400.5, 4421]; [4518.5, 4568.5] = 0.02 mag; 36.7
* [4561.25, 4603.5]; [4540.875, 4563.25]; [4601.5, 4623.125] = 0.00 mag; 44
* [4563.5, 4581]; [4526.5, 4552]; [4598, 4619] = -0.08 mag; 42.4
